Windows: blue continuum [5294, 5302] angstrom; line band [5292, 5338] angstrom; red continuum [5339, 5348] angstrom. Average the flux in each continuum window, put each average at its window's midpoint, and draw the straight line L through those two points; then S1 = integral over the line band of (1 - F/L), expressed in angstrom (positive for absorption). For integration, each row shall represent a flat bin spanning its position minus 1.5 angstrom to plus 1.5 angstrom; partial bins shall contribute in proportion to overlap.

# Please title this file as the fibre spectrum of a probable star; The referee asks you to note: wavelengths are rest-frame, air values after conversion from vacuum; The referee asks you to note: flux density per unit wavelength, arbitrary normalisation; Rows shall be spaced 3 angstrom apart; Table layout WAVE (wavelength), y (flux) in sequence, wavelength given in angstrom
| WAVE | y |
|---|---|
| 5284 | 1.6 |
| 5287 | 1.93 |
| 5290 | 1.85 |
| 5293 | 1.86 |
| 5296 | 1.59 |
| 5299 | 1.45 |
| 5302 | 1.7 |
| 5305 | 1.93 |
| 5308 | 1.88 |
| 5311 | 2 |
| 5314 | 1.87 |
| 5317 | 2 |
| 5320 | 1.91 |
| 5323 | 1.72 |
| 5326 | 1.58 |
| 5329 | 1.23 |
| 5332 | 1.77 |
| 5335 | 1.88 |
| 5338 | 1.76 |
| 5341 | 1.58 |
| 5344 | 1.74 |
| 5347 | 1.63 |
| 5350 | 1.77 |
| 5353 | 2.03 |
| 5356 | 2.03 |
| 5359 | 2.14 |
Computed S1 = -4.3 angstrom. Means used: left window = 1.58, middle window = 1.76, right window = 1.66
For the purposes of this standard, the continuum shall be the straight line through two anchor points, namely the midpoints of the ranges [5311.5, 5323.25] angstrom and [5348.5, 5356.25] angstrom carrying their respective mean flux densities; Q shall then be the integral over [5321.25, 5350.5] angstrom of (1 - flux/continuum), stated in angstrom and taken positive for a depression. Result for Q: 3.8 angstrom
